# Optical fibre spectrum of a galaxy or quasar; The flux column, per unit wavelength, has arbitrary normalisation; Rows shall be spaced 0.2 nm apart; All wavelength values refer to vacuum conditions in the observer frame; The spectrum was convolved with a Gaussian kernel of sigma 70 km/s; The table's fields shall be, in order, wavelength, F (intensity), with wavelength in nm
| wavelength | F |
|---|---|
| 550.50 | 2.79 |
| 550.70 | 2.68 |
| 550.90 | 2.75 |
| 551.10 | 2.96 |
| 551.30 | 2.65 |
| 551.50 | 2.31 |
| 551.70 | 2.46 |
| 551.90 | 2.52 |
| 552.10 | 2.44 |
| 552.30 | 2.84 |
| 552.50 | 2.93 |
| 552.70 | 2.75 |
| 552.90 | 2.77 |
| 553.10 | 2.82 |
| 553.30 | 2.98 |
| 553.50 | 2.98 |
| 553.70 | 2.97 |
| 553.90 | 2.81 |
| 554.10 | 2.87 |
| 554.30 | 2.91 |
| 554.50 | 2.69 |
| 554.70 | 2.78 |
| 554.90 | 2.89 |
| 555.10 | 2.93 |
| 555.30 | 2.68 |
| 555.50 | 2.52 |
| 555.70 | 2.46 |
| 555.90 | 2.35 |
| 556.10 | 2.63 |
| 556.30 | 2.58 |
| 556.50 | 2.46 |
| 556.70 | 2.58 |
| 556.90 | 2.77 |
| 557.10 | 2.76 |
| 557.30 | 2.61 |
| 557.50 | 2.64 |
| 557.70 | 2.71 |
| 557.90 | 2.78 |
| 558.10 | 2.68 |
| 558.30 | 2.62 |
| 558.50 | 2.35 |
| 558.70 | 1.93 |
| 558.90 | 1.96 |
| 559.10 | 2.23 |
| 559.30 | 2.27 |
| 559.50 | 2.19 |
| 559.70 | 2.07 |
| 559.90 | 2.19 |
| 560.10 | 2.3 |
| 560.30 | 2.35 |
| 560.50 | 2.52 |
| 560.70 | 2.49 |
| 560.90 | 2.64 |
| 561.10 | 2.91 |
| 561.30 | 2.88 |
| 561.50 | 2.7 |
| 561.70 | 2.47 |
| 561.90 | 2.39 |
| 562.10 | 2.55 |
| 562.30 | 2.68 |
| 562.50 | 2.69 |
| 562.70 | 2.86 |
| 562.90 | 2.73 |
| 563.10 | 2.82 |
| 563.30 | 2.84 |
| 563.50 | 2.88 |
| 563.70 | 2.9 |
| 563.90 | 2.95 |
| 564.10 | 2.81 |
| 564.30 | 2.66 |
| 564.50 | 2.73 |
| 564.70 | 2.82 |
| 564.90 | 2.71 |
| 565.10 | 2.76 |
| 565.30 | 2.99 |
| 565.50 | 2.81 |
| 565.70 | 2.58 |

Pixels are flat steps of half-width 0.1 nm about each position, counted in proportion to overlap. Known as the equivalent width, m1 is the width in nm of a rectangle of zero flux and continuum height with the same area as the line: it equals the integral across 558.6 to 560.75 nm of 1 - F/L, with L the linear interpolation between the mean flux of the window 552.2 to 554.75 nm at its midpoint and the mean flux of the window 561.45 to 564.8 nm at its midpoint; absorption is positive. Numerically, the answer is 0.43 nm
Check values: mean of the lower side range 2.86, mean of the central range 2.22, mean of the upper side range 2.73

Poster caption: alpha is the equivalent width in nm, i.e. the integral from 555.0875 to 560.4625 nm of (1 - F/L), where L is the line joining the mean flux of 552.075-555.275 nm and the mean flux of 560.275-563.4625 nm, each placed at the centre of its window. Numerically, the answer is 0.579 nm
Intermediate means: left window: 2.84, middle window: 2.46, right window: 2.67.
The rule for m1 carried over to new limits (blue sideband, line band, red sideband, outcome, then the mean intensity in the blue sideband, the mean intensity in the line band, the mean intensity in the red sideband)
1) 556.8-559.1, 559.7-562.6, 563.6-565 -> 0.13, 2.52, 2.54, 2.8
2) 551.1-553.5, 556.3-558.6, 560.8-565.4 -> 0.08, 2.7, 2.63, 2.76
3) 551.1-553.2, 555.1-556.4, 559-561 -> -0.03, 2.66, 2.57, 2.33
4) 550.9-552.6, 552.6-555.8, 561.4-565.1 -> -0.16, 2.65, 2.8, 2.73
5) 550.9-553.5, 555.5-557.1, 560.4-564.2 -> 0.09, 2.71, 2.56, 2.72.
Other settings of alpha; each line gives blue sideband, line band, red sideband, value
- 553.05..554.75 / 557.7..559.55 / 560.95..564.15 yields 0.30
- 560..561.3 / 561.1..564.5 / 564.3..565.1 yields -0.11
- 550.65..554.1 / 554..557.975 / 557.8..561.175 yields -0.19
